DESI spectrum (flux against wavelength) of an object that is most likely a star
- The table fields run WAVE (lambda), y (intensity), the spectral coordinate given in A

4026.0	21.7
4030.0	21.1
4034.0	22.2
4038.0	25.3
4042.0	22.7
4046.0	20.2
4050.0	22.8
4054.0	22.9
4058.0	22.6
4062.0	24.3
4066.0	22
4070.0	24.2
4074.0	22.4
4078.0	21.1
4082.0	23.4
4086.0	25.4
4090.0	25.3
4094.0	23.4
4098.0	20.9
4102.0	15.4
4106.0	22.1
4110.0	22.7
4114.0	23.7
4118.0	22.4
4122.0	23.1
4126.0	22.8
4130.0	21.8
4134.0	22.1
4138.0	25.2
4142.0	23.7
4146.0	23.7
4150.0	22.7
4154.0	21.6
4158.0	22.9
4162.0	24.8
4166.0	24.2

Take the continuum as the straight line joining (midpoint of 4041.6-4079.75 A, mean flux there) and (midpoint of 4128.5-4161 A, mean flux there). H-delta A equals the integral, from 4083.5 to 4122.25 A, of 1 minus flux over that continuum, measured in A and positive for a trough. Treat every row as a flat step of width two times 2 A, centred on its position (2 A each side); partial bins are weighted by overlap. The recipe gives 0.6 A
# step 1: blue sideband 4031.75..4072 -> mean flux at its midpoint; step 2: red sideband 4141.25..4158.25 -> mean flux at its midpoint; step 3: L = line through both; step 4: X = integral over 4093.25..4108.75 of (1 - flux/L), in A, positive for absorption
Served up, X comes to 1.7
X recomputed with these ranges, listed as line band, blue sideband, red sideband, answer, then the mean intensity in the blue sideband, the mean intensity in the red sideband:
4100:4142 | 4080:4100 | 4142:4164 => 2.20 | 23.7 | 23.2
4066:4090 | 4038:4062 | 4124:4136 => -0.90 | 22.7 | 22.2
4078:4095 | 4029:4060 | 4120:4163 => -0.96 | 22.5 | 23.1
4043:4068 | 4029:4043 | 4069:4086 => 0.55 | 23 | 23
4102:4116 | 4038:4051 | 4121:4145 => 0.71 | 22.4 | 23.1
